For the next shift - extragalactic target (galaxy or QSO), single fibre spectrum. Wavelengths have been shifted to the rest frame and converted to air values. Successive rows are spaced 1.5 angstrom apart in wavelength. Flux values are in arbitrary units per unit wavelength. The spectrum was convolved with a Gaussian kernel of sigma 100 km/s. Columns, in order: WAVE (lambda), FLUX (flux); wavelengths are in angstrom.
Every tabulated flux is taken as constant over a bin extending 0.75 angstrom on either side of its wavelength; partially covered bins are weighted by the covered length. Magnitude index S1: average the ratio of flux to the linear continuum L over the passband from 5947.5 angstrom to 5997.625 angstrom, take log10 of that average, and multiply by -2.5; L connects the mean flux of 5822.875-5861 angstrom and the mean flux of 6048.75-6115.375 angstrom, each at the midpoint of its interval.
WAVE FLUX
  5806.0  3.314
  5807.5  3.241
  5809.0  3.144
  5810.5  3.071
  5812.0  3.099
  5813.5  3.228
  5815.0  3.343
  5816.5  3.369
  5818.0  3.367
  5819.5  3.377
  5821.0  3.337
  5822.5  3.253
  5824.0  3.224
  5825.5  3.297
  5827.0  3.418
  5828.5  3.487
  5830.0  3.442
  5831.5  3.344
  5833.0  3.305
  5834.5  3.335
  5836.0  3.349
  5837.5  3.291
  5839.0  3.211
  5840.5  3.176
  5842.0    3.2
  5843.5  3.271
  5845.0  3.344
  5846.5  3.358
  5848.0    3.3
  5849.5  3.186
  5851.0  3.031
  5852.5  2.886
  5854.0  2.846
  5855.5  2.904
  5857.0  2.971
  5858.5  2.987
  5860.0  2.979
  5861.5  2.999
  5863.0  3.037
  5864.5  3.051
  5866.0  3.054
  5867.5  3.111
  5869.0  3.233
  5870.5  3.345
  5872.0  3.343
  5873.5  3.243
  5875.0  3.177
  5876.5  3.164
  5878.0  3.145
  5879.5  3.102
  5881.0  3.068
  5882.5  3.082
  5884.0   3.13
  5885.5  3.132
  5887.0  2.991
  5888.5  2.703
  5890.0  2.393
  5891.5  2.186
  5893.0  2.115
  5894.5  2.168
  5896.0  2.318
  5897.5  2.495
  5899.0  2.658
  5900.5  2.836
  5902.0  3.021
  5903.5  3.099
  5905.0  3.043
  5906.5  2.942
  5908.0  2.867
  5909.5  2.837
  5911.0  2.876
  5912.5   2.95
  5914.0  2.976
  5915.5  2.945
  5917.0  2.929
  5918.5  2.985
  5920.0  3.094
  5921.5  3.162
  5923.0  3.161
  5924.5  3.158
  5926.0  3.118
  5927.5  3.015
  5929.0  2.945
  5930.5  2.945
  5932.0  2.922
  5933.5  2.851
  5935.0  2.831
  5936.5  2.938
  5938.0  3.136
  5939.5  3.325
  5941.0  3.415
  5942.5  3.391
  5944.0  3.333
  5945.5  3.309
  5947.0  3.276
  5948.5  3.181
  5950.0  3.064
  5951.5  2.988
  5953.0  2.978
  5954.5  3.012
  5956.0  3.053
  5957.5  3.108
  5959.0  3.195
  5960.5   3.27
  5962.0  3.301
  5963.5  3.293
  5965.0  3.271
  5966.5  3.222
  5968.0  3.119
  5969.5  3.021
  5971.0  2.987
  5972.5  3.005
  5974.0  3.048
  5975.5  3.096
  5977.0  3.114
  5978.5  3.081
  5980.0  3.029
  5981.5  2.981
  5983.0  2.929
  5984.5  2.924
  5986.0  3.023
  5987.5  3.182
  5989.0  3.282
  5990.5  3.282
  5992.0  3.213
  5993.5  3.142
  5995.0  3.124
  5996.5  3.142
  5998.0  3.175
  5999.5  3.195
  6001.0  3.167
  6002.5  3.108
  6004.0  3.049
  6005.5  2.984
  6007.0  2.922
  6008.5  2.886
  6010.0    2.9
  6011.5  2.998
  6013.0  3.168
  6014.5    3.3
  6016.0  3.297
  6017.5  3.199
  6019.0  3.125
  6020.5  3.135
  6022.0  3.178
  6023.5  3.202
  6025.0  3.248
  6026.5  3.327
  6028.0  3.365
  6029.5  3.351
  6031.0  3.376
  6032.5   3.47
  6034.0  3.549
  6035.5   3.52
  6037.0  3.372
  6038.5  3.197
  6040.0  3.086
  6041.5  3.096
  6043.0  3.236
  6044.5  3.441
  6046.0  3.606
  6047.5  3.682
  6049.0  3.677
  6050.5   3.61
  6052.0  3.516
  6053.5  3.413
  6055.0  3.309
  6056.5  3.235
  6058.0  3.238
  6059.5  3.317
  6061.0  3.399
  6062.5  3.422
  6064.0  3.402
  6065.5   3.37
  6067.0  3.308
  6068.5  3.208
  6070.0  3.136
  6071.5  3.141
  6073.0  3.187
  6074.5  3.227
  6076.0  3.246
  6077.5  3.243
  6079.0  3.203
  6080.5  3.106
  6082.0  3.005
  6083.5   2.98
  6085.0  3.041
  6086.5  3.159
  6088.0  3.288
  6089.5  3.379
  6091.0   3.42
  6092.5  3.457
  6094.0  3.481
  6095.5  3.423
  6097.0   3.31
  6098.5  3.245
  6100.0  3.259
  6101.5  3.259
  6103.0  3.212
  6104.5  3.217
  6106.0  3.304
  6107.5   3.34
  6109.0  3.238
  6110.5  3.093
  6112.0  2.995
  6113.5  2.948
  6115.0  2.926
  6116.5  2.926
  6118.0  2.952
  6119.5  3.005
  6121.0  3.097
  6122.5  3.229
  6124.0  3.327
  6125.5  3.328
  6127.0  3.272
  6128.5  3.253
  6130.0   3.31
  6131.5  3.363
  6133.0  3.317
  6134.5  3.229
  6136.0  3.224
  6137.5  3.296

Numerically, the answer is 0.04 mag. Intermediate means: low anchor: 3.2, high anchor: 3.26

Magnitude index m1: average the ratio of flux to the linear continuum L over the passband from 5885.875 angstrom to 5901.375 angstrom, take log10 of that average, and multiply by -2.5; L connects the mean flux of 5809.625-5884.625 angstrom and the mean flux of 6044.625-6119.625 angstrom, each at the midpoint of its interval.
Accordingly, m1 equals 0.27 mag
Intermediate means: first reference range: 3.2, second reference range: 3.26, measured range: 2.51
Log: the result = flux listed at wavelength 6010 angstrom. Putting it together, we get 2.9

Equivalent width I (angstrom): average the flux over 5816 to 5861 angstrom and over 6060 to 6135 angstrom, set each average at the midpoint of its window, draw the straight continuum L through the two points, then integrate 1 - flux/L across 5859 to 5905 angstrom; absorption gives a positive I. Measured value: 4.43 angstrom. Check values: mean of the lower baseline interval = 3.23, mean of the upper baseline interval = 3.22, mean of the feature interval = 2.92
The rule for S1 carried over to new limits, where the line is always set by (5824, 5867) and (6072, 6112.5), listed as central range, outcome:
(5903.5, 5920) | 0.09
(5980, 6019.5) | 0.04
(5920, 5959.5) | 0.03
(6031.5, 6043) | -0.03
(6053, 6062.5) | -0.03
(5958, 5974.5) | 0.02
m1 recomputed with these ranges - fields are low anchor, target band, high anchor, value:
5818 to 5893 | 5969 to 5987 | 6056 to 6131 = 0.05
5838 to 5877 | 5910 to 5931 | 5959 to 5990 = 0.04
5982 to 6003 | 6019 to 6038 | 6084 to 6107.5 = -0.05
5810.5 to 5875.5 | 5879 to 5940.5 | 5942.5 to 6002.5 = 0.10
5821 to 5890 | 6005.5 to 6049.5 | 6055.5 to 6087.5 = -0.02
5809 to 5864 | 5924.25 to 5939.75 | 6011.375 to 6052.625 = 0.09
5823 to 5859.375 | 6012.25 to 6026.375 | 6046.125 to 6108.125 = 0.02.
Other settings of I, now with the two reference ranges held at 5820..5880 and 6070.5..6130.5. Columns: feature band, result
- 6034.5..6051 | -1.1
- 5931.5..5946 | 0.2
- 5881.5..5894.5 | 2.0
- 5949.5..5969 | 0.3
